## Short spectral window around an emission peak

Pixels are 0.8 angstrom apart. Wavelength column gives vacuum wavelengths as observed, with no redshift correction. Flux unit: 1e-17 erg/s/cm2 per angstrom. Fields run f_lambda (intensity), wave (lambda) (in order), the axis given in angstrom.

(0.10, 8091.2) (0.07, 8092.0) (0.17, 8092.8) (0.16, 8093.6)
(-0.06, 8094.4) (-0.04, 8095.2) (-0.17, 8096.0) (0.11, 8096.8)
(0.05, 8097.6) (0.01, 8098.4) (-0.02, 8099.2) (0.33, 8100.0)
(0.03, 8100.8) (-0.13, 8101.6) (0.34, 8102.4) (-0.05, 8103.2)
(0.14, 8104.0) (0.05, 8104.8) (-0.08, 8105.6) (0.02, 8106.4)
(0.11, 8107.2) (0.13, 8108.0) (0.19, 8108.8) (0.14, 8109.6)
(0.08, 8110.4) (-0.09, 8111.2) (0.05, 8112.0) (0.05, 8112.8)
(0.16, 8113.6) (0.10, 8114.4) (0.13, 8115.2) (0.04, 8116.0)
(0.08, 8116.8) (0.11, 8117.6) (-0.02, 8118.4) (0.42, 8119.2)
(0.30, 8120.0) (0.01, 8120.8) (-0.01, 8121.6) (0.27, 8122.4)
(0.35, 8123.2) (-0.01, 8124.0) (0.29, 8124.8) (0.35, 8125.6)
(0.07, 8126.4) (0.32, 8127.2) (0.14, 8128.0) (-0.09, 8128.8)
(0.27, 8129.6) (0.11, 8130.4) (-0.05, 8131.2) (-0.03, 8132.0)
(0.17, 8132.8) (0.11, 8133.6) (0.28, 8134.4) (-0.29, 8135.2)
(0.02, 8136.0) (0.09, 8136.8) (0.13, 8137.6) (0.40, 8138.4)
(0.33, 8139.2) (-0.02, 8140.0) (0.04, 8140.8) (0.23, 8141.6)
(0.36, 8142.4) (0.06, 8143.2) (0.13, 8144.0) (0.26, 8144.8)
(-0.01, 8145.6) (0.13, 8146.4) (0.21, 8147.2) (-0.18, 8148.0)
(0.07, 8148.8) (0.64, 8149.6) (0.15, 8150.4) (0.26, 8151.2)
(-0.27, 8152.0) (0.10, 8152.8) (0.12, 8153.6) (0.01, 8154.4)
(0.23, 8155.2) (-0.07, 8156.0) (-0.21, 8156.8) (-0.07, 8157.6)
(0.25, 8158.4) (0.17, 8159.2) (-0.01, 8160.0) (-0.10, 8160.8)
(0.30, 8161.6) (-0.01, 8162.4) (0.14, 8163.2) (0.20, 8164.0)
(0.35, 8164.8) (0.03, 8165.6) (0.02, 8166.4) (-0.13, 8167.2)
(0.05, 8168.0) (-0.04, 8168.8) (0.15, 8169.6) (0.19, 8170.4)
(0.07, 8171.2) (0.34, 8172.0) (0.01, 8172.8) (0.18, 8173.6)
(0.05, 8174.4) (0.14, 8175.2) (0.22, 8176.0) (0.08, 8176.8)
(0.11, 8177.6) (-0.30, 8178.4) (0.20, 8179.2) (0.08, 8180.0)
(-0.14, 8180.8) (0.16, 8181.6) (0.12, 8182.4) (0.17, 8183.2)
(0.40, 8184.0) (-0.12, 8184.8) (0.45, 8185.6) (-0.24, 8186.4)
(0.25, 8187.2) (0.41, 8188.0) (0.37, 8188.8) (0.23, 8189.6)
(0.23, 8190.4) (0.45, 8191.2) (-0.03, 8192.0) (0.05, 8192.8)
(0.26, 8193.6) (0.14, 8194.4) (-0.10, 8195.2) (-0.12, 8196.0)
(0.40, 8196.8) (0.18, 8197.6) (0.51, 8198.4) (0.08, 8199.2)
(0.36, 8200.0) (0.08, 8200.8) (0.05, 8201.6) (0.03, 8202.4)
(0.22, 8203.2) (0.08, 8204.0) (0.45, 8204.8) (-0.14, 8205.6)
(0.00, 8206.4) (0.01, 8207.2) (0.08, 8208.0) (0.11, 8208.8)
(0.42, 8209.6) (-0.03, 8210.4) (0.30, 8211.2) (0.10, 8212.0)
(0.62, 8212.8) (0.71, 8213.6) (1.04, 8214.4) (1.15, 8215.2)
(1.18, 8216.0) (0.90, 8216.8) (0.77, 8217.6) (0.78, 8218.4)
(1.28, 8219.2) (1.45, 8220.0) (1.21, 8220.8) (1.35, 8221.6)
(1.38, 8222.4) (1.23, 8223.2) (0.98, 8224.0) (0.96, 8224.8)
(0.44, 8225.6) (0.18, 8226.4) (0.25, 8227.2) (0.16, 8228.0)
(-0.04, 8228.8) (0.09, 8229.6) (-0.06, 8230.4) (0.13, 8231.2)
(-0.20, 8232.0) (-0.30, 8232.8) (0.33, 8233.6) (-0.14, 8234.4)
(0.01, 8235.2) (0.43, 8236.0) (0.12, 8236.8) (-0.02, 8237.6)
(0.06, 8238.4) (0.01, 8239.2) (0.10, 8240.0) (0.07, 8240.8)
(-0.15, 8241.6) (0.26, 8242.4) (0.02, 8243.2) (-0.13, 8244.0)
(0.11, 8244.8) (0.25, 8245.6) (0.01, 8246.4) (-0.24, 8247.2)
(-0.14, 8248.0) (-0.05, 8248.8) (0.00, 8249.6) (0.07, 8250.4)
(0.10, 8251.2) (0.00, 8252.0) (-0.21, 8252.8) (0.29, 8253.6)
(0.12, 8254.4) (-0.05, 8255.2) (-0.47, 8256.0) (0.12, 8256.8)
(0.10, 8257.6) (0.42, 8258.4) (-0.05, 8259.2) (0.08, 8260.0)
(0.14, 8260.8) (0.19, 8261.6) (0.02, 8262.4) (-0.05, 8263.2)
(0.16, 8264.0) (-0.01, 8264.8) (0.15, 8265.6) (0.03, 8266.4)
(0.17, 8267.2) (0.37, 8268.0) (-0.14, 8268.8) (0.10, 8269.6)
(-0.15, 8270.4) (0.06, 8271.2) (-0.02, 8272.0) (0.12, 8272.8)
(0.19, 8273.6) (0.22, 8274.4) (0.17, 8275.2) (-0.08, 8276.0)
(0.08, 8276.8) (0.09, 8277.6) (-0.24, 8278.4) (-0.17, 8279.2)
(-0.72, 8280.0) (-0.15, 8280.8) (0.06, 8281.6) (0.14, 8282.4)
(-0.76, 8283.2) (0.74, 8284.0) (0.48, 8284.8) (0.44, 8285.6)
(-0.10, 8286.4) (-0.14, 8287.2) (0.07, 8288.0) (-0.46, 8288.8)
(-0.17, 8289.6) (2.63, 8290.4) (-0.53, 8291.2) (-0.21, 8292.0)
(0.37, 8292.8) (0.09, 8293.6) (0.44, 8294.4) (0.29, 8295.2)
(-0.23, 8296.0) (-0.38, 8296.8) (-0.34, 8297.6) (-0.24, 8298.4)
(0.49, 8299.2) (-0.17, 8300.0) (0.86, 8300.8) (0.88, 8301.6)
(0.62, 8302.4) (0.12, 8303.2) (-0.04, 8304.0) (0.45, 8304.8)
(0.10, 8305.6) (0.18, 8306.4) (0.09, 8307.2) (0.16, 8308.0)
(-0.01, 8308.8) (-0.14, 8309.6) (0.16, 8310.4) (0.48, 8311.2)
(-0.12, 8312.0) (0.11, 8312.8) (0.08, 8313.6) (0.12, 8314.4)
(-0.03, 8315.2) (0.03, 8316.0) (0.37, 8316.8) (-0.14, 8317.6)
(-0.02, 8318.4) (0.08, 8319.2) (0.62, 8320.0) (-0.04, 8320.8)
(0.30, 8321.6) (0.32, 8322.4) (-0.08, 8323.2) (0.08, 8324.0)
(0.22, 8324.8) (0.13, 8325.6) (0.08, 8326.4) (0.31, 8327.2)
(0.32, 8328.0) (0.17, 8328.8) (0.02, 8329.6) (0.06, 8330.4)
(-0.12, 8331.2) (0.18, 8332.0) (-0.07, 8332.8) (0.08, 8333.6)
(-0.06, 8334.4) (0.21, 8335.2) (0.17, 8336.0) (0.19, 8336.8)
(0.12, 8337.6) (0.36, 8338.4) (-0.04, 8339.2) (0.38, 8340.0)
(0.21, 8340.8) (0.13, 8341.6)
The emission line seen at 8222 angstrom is [O II]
